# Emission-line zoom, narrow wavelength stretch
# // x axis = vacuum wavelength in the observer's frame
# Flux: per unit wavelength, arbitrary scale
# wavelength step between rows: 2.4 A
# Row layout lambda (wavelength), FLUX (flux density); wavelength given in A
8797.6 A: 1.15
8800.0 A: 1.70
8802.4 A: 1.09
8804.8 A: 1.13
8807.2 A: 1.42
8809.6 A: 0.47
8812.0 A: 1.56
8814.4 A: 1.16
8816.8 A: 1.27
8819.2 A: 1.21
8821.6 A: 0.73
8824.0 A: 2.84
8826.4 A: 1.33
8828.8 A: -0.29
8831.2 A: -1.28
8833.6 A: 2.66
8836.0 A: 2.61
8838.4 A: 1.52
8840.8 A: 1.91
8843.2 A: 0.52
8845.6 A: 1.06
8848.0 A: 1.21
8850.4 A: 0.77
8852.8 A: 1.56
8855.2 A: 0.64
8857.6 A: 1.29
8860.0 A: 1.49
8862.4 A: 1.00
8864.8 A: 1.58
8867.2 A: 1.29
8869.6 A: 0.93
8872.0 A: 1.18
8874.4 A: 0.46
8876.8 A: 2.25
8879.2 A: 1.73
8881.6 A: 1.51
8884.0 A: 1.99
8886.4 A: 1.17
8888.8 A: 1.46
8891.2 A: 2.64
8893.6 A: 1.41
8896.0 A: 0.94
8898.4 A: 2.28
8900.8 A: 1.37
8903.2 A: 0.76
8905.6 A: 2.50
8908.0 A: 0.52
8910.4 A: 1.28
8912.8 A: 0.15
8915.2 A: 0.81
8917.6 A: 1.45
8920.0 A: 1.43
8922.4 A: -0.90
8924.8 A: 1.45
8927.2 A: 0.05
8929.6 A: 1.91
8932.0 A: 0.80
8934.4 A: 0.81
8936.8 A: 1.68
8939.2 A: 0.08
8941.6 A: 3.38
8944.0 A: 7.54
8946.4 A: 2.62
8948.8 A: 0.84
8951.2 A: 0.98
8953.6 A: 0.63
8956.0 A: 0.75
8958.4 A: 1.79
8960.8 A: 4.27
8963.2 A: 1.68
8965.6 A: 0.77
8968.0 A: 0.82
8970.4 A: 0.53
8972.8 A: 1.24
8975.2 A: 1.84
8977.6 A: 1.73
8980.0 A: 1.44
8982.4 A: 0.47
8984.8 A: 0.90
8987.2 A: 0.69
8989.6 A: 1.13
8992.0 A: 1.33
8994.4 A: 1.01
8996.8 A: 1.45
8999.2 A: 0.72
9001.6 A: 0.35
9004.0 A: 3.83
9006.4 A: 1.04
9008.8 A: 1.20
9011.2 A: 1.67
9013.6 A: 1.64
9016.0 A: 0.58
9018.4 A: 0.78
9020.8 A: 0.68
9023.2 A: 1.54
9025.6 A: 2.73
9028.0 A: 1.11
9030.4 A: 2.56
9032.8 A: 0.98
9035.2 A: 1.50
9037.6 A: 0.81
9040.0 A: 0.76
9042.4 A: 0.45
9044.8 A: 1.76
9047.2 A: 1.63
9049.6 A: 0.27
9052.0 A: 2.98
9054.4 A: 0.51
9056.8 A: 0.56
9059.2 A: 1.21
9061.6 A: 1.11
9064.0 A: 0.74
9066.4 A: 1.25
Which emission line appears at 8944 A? Hbeta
